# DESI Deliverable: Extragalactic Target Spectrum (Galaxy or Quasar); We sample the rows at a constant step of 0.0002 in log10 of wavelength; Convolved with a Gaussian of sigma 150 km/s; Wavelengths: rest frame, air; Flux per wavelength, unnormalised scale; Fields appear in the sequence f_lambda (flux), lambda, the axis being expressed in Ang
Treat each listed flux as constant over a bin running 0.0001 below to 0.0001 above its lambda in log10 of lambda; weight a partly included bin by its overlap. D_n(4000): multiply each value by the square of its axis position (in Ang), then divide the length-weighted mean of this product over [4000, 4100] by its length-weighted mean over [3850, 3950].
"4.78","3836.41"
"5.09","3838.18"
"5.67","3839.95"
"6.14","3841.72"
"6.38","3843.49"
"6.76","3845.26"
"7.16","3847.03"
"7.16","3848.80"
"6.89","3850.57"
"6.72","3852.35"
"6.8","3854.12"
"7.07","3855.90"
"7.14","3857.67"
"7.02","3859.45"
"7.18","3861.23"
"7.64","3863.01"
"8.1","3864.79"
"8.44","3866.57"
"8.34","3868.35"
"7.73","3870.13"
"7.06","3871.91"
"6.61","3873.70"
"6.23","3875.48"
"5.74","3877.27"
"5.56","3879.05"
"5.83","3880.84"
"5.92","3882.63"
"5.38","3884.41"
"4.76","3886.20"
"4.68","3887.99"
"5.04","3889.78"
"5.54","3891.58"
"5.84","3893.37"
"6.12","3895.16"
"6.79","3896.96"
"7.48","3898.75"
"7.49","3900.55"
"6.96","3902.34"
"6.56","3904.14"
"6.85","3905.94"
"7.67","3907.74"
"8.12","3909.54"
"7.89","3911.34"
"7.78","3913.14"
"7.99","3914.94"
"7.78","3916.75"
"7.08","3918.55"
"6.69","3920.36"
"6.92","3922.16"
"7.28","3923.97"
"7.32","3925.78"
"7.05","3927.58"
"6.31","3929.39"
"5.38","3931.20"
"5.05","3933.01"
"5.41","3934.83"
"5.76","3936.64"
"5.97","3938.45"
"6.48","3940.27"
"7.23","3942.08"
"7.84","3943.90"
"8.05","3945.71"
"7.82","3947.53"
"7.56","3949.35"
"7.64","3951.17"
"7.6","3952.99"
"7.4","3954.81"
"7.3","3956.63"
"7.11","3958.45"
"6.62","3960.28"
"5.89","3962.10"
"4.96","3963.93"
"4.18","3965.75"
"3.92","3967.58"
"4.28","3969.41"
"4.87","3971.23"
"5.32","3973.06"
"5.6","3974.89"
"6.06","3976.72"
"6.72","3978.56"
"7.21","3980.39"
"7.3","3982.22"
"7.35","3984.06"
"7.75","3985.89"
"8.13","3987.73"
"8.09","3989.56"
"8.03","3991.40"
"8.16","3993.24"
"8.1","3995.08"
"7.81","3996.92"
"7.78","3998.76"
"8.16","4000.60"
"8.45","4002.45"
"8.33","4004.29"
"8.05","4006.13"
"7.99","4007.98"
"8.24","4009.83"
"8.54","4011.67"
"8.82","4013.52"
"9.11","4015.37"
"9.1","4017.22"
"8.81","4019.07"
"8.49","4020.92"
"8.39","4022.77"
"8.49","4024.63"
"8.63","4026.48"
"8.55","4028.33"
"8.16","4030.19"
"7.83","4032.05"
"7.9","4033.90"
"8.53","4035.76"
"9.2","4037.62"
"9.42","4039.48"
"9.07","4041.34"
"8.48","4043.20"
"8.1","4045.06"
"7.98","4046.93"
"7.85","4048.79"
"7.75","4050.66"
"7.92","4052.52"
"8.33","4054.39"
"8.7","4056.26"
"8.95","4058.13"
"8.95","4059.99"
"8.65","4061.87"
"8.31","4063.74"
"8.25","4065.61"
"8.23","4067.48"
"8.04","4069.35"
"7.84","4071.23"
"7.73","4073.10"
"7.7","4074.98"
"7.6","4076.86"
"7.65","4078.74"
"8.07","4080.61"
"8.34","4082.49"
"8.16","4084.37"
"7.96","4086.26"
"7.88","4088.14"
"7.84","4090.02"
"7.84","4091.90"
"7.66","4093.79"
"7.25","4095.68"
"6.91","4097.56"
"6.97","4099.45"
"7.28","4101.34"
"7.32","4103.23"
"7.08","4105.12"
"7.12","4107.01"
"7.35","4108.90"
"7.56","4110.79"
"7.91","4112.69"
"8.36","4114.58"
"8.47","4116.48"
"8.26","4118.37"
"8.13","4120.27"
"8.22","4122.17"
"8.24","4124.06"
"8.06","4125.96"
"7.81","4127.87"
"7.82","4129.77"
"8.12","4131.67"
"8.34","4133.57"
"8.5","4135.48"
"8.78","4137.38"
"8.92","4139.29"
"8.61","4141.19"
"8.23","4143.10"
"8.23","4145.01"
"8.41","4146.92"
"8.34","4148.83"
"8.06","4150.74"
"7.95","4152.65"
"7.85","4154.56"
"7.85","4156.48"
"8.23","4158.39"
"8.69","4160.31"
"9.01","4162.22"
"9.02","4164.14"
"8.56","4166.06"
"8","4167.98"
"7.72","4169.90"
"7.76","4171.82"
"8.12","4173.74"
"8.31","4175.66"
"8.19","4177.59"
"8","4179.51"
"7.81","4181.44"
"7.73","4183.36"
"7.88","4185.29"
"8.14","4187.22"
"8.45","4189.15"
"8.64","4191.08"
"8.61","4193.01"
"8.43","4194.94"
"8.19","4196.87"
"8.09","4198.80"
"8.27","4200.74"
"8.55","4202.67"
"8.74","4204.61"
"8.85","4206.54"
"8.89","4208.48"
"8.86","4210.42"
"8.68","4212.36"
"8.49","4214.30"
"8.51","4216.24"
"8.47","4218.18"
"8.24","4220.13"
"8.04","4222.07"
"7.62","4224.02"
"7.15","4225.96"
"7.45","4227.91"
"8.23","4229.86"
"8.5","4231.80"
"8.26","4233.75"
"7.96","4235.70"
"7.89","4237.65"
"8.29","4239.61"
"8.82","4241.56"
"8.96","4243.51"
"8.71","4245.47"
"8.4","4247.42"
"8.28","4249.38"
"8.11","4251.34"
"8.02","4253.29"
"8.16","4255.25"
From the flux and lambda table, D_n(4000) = 1.31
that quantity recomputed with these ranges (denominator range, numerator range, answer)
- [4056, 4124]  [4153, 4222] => 1.11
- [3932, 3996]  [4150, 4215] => 1.39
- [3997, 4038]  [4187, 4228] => 1.09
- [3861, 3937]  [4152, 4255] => 1.44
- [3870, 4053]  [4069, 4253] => 1.25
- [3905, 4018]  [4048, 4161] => 1.21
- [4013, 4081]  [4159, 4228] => 1.06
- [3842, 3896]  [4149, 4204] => 1.46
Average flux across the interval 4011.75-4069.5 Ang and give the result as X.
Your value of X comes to 8.49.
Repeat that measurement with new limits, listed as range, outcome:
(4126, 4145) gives 8.33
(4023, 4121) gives 8.05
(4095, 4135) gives 7.76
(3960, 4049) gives 7.62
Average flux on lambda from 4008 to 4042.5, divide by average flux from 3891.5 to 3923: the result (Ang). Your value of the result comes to 1.21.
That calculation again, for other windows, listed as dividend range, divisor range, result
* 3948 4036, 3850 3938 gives 1.11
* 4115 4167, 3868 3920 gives 1.25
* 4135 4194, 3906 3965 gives 1.19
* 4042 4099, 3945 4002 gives 1.17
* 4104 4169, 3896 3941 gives 1.19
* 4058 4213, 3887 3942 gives 1.22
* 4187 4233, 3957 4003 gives 1.24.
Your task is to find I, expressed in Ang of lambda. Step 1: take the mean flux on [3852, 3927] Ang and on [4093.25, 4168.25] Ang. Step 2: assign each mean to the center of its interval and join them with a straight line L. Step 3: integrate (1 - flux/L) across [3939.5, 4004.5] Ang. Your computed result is 2.6 Ang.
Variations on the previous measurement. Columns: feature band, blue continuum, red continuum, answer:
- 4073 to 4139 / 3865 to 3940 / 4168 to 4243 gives -1.3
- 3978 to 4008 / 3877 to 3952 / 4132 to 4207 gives -2.9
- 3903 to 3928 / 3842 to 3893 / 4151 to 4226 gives -1.9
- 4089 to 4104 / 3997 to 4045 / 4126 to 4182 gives 1.7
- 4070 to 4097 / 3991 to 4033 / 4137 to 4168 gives 1.8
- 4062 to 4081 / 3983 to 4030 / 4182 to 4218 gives 0.8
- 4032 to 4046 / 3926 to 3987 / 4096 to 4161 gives -2.8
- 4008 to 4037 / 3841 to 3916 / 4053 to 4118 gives -3.6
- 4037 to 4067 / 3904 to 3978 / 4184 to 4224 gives -4.5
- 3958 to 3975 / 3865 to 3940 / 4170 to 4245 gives 4.3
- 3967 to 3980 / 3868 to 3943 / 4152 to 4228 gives 3.0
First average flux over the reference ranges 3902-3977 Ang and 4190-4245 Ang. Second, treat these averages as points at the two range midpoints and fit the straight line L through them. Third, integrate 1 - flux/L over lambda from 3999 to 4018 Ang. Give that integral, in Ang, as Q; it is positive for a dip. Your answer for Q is -3.8 Ang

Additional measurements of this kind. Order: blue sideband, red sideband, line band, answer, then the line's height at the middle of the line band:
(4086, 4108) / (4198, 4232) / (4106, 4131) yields -1.2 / 7.57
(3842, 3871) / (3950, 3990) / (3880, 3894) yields 3.3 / 7.03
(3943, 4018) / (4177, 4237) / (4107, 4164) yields -2.0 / 7.94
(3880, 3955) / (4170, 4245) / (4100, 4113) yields 0.7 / 7.72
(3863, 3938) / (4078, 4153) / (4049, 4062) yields -1.4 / 7.59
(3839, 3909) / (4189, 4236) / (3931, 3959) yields 0.4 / 6.99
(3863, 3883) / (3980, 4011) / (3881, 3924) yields 3.1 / 7.17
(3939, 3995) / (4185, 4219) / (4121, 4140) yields -0.7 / 7.97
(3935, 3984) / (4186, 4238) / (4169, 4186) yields 0.2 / 8.05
